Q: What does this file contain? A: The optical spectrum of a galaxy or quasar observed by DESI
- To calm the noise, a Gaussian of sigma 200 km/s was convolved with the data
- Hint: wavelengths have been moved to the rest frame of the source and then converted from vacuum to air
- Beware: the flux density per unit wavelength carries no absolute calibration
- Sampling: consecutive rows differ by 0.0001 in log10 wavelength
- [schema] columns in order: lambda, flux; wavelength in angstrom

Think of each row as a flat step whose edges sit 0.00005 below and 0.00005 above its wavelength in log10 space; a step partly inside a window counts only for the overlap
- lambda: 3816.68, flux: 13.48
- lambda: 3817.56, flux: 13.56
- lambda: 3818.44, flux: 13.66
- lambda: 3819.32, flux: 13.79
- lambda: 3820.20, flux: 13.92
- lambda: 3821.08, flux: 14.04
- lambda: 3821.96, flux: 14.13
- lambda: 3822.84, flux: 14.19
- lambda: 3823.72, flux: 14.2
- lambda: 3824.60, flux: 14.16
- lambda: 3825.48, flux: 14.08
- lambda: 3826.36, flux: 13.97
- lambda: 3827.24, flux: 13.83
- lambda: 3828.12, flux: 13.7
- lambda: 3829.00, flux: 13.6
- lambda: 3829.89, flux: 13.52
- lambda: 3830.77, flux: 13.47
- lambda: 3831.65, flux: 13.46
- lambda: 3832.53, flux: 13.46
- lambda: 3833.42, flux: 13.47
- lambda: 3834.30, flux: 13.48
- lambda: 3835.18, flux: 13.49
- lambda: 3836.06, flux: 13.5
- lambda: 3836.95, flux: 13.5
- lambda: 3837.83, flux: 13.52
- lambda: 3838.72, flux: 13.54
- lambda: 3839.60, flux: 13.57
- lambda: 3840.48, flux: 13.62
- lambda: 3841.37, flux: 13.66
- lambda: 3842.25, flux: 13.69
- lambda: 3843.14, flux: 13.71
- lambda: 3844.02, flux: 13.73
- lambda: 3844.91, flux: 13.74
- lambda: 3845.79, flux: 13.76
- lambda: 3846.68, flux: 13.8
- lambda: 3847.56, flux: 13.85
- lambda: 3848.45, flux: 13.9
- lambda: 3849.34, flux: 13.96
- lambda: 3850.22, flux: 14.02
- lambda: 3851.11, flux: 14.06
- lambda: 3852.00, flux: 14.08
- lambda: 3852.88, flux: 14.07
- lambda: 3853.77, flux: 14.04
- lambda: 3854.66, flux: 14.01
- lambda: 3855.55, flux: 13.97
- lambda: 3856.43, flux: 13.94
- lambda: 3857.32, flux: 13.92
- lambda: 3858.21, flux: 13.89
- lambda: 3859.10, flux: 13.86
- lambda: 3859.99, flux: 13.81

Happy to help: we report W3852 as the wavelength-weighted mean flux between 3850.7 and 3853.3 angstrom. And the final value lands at 14.1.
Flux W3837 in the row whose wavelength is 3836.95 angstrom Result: 13.5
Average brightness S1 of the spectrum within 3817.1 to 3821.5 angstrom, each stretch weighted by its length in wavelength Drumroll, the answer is 13.8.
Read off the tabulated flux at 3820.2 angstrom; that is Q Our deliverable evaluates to 13.92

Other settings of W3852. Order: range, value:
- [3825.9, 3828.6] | 13.9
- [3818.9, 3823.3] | 14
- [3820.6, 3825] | 14.1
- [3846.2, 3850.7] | 13.9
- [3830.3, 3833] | 13.5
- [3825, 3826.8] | 14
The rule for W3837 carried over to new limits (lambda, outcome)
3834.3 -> 13.48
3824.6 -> 14.16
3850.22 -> 14.02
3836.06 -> 13.5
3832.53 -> 13.46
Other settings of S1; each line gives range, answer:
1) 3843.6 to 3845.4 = 13.7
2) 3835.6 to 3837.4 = 13.5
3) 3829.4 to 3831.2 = 13.5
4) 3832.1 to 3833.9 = 13.4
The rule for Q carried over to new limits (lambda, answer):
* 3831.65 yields 13.46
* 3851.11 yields 14.06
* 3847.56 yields 13.85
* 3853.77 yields 14.04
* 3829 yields 13.6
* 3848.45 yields 13.9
